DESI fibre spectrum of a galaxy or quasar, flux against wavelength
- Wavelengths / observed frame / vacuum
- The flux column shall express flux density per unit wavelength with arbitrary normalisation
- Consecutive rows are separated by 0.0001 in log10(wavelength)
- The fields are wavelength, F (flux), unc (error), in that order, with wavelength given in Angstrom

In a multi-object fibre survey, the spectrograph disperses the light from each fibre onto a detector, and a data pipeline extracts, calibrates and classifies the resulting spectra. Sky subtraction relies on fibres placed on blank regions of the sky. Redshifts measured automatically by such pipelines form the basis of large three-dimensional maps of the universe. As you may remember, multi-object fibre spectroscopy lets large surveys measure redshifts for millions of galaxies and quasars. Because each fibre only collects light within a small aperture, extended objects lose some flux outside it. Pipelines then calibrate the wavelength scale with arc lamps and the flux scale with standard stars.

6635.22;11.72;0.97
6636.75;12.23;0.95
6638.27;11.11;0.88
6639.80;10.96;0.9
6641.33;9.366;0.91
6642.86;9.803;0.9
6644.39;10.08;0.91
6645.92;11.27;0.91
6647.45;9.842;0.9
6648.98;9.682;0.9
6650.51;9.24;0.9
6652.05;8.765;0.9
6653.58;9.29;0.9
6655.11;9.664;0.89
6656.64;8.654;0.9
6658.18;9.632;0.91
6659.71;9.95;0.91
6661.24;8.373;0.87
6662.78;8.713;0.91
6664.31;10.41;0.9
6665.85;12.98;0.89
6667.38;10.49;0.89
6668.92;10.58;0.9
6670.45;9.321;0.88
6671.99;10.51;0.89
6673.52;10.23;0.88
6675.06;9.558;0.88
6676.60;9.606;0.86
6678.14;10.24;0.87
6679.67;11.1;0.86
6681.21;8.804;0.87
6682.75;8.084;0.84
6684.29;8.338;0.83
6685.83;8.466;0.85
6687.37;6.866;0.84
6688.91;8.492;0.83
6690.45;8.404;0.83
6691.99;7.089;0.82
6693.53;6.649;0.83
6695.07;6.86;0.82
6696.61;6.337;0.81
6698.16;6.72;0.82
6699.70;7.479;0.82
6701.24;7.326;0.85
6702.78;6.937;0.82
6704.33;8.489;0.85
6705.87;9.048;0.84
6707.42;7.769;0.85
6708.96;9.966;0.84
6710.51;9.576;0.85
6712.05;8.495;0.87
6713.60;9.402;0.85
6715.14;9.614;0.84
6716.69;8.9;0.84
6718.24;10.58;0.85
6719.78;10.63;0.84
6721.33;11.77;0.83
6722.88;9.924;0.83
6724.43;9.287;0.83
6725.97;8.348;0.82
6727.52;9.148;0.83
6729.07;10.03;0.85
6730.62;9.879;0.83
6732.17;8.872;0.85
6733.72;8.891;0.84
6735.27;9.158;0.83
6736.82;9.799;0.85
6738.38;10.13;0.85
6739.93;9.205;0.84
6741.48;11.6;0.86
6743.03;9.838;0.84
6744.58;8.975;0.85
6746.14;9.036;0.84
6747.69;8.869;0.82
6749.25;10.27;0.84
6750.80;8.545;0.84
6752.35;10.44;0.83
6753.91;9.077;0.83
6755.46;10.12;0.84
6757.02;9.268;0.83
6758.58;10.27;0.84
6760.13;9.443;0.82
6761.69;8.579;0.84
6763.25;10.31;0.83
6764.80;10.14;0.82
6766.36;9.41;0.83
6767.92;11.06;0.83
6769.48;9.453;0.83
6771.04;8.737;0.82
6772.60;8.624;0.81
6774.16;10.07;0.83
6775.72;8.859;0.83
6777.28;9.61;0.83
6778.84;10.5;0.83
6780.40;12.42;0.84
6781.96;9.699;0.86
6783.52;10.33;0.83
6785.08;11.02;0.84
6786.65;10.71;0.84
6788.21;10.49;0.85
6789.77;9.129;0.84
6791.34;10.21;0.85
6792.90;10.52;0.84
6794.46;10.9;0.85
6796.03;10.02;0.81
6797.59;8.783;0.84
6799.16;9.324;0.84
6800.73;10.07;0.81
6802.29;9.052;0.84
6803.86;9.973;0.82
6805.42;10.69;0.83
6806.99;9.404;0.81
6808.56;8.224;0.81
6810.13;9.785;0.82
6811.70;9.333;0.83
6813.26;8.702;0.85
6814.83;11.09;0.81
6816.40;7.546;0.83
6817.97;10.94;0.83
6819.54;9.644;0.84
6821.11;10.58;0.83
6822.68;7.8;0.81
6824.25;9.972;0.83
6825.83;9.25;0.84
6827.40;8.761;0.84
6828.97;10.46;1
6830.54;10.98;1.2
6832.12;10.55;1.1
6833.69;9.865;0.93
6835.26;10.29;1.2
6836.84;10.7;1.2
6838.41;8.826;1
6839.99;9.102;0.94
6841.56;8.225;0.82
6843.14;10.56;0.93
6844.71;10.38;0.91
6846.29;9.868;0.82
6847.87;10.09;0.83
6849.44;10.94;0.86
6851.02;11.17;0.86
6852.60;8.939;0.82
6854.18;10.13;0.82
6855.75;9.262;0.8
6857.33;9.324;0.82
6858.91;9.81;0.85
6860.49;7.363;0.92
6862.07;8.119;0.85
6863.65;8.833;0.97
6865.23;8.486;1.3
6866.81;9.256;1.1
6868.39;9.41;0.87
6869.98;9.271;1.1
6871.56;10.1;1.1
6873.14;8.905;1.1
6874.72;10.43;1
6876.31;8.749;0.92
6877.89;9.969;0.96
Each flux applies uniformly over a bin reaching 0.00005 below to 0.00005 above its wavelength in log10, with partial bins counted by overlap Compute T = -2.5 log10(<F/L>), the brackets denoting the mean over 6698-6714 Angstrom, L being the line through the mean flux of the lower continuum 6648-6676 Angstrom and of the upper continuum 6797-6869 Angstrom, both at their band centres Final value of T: 0.17 mag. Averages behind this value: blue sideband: 9.78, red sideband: 9.56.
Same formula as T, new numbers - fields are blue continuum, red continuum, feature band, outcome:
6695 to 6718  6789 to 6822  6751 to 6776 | -0.06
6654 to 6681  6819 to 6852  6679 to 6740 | 0.14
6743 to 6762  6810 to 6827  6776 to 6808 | -0.07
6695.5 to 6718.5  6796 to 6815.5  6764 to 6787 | -0.10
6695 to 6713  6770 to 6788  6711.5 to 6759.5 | -0.09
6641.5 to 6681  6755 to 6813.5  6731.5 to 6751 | 0.04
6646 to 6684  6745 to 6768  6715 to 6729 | -0.02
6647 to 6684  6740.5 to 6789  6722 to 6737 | 0.05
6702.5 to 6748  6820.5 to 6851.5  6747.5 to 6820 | -0.01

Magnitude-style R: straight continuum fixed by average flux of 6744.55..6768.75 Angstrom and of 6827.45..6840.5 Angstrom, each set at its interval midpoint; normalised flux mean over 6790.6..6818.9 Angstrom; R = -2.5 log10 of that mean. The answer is 0.02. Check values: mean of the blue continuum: 9.63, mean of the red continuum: 10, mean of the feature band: 9.7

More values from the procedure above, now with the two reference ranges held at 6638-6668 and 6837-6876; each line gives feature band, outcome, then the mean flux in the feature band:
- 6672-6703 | 0.19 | 8.26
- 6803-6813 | 0.00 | 9.52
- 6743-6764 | 0.02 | 9.49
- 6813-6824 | 0.00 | 9.53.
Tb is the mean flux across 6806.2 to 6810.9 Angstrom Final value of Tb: 9.12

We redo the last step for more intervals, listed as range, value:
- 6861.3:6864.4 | 8.47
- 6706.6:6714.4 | 9.05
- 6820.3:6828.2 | 9.27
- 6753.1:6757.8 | 9.48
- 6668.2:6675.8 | 10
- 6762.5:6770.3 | 10.1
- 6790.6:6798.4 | 10.1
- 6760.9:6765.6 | 9.67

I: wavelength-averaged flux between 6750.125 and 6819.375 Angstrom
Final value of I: 9.79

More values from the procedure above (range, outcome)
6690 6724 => 8.55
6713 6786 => 9.75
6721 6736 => 9.47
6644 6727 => 9.12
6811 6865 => 9.62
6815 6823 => 9.53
